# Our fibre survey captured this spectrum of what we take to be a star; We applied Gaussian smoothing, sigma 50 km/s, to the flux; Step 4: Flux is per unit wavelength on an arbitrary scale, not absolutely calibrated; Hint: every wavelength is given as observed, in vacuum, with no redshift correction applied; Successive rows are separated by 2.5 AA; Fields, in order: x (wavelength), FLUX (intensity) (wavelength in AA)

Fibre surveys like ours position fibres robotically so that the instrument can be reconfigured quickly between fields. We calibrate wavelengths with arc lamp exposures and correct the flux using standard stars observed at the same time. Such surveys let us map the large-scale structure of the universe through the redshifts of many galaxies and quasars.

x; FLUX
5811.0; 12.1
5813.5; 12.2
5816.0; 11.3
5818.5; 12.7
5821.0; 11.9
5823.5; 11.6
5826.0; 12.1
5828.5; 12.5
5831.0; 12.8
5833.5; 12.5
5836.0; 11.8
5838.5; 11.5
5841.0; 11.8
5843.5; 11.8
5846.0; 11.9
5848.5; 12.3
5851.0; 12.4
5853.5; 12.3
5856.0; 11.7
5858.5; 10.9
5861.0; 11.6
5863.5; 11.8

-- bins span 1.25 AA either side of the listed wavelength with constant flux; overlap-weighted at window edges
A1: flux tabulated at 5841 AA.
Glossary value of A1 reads 11.8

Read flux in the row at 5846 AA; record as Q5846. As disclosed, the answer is 11.9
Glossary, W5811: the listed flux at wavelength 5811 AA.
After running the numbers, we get 12.1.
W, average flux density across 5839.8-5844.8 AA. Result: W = 11.8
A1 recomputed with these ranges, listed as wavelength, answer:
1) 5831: 12.8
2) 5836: 11.8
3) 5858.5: 10.9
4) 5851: 12.4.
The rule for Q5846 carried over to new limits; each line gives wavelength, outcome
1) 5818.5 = 12.7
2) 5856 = 11.7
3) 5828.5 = 12.5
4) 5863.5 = 11.8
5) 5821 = 11.9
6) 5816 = 11.3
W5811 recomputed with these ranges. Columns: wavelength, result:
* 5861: 11.6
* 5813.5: 12.2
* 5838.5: 11.5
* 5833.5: 12.5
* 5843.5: 11.8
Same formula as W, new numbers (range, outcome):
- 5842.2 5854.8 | 12.1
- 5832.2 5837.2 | 12.2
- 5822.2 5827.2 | 11.8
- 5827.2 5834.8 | 12.6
